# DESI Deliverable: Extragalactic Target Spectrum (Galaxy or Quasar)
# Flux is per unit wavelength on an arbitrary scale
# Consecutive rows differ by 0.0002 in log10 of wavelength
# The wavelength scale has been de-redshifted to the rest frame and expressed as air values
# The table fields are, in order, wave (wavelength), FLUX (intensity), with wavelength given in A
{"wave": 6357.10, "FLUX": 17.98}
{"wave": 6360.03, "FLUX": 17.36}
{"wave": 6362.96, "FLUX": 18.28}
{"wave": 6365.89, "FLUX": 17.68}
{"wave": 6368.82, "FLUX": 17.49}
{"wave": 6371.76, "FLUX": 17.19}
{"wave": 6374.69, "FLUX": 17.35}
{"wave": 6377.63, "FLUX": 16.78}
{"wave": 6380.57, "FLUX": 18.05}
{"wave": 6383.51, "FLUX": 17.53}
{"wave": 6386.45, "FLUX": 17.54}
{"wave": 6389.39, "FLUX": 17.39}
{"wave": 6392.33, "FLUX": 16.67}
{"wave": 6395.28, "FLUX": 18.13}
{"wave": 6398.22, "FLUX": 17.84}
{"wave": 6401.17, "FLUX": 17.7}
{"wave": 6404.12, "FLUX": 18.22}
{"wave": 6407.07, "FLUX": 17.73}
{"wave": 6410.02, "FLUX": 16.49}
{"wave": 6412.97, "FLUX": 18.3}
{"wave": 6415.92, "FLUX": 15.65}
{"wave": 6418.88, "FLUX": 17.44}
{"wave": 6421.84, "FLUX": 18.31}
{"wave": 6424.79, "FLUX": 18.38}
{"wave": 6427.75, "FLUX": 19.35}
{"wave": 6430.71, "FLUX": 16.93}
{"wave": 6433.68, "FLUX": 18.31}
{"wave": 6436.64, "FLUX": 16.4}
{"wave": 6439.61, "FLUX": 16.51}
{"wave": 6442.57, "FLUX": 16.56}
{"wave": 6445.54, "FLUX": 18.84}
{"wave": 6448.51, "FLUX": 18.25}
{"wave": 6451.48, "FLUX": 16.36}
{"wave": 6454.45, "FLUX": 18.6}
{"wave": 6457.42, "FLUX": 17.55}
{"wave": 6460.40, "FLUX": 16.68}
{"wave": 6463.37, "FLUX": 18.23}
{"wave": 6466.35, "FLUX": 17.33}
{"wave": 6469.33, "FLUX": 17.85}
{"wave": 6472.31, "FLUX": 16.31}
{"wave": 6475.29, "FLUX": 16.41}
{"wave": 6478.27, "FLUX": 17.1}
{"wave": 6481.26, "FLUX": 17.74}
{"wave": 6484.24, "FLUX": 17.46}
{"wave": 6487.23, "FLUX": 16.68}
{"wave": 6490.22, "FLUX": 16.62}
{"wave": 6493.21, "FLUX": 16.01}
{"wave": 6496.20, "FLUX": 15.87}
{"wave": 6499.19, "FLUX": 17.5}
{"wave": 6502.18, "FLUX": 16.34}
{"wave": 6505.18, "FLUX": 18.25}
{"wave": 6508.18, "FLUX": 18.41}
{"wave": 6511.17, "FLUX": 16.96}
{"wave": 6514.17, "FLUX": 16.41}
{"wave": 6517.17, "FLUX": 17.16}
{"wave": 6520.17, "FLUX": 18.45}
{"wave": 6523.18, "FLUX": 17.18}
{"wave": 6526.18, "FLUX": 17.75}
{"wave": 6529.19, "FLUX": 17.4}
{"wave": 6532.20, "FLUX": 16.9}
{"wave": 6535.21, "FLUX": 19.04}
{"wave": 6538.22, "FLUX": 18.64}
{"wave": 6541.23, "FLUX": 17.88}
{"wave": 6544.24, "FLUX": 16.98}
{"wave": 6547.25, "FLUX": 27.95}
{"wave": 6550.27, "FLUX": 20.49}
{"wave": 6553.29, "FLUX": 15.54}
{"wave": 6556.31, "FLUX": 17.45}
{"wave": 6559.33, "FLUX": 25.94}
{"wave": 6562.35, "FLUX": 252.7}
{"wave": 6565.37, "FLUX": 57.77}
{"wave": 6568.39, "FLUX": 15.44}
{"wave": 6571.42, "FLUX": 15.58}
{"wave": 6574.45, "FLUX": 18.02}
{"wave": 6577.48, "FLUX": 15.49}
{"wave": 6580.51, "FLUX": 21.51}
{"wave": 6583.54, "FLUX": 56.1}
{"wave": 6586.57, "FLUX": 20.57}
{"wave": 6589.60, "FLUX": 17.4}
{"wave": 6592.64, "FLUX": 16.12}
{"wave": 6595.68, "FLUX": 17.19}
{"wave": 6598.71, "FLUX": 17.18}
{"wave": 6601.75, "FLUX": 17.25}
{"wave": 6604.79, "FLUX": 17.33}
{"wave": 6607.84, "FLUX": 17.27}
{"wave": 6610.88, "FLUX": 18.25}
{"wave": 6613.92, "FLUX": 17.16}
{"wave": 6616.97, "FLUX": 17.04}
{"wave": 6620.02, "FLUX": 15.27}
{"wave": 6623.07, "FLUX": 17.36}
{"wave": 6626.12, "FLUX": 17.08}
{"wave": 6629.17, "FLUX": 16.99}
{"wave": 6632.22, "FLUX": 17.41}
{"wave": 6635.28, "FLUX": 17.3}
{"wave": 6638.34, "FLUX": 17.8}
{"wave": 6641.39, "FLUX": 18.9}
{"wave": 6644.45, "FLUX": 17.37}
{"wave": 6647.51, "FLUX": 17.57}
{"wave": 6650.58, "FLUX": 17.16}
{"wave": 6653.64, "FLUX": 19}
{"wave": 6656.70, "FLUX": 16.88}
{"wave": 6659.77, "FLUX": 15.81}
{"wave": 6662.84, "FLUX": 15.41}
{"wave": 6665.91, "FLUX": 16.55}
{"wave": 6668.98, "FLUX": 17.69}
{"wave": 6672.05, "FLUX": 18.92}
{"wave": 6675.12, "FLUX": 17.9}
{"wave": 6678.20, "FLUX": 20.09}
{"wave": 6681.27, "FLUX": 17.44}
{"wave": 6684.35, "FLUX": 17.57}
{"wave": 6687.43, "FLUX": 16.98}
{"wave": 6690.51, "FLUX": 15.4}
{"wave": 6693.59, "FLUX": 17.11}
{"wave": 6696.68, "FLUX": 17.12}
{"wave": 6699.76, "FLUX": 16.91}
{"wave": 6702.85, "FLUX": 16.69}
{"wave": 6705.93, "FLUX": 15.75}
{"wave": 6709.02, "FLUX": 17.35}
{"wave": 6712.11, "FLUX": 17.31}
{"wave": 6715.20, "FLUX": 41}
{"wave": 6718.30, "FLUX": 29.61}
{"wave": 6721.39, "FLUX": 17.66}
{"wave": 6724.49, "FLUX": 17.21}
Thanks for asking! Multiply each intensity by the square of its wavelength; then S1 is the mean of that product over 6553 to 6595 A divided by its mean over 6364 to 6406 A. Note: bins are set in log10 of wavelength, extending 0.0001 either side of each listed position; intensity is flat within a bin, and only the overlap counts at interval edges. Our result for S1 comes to 2.45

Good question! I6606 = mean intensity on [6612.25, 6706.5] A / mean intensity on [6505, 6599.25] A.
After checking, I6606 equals 0.61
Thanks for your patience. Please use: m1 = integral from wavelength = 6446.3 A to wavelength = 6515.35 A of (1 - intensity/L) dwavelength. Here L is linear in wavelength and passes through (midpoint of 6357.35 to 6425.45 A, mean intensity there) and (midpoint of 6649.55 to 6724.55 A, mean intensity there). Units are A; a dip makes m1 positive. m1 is 2.7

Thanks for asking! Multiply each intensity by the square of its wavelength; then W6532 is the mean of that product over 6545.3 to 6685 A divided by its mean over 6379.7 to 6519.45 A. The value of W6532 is 1.49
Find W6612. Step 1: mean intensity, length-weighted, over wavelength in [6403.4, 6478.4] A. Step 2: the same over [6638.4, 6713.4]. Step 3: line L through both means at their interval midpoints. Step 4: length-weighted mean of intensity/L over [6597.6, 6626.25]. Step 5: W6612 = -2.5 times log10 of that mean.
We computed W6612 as 0.01 mag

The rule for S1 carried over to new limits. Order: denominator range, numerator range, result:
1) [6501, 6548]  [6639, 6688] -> 1.01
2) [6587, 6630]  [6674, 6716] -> 1.11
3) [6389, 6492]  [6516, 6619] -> 1.63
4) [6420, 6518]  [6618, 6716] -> 1.09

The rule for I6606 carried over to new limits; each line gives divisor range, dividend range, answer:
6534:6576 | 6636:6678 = 0.45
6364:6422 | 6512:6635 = 1.47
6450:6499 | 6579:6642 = 1.14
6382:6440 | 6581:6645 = 1.10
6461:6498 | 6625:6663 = 1.02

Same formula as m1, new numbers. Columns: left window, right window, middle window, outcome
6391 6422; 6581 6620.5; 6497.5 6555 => 3.47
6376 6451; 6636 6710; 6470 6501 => 1.23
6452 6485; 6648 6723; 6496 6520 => 0.48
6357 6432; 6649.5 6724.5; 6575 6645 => -2.99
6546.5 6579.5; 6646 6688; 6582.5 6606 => 9.45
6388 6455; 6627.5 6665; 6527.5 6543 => -0.47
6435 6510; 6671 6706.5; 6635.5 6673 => -0.16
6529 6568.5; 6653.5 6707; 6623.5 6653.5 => 8.33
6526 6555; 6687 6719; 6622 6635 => 1.51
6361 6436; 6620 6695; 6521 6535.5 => -0.07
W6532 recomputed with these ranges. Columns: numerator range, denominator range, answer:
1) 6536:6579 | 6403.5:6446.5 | 2.26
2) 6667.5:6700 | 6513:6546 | 1.04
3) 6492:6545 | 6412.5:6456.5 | 1.02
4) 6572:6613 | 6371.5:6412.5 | 1.25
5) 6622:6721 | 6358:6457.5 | 1.14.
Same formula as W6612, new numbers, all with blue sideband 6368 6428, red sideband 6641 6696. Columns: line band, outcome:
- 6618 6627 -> 0.06 mag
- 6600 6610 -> 0.01 mag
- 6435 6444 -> 0.06 mag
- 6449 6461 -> 0.01 mag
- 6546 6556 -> -0.18 mag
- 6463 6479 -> 0.02 mag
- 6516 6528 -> -0.01 mag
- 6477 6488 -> 0.01 mag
